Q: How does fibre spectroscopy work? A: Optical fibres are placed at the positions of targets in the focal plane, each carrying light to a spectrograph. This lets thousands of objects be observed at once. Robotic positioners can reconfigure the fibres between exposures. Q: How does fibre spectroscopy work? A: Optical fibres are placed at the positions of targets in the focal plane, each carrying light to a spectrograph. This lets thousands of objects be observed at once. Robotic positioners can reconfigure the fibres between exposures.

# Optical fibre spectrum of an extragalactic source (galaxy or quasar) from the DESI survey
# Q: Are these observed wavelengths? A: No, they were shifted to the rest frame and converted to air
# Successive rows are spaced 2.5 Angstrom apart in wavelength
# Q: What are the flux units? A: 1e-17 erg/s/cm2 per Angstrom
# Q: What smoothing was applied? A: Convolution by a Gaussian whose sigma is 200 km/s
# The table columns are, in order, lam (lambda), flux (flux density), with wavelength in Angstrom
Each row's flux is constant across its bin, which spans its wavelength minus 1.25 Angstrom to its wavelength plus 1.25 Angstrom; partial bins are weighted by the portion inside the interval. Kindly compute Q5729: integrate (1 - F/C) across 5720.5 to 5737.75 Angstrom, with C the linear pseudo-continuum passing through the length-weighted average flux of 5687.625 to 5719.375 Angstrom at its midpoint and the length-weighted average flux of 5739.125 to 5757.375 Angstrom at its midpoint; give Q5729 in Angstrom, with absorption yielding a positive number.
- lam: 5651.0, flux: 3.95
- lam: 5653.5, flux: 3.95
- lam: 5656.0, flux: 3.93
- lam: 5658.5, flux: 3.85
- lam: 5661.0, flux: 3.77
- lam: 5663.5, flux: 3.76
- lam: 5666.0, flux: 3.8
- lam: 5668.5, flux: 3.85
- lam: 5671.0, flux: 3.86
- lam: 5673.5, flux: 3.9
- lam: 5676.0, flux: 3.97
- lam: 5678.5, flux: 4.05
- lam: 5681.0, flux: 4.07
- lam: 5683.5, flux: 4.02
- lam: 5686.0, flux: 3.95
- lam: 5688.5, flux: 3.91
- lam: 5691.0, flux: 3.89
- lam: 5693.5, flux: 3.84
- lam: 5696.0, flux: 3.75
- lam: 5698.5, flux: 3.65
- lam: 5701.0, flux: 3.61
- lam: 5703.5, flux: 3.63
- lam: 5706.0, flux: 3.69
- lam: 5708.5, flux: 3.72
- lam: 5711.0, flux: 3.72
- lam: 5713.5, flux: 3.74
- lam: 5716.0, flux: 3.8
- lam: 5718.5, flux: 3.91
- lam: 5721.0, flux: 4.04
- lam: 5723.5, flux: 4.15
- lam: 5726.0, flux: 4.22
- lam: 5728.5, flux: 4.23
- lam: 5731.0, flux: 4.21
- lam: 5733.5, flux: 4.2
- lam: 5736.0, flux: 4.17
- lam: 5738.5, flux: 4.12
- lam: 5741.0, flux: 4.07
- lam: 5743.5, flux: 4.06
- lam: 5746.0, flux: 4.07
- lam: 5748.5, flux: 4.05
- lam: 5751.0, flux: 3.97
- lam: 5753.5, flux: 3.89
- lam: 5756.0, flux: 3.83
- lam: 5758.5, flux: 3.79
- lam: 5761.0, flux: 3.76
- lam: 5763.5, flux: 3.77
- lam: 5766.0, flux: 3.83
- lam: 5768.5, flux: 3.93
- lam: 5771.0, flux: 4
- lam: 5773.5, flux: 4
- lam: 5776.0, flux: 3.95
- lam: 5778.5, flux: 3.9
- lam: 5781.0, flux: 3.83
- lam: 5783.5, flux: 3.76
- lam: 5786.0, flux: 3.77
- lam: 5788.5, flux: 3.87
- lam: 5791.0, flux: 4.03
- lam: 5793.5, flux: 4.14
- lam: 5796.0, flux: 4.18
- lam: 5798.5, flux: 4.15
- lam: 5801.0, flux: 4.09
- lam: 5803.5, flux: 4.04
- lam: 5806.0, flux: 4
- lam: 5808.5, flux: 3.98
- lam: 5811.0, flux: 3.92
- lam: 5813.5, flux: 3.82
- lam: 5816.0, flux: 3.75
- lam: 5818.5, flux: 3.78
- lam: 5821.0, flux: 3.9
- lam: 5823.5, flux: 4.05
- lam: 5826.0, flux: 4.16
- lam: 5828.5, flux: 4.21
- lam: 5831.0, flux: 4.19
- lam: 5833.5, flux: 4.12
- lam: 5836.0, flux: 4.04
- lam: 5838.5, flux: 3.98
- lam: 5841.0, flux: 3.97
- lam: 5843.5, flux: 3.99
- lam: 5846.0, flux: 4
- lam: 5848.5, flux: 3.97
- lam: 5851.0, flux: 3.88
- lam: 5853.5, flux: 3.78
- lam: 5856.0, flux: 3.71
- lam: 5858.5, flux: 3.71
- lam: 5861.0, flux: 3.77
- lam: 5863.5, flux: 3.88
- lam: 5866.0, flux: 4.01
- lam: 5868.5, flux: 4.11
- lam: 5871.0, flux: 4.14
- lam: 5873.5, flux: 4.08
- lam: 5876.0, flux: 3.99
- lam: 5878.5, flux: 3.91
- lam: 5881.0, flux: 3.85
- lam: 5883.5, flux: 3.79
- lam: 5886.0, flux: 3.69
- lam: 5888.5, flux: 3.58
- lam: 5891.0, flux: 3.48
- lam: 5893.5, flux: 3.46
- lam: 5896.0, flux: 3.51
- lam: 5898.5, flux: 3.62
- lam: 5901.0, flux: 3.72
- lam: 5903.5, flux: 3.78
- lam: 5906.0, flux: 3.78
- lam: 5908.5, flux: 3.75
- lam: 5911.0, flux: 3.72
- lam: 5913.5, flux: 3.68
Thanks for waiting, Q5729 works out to -1.3 Angstrom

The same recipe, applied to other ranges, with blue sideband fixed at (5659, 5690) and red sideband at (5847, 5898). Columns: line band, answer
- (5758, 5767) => 0.2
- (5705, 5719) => 0.5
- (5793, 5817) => -1.0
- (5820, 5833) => -0.9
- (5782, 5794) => -0.1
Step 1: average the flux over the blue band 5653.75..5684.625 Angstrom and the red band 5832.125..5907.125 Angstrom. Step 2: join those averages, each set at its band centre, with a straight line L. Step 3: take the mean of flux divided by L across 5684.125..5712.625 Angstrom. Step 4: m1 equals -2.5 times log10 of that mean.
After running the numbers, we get 0.04 mag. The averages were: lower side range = 3.9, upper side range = 3.84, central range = 3.77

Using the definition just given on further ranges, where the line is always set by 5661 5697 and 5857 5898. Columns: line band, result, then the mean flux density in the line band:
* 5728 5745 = -0.075 mag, 4.15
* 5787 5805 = -0.061 mag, 4.07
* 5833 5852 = -0.047 mag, 3.99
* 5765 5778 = -0.024 mag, 3.94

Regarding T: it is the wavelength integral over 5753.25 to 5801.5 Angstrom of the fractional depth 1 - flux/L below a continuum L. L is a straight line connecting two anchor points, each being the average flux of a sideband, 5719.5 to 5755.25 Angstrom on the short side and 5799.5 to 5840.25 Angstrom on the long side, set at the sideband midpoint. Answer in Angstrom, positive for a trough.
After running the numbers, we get 1.5 Angstrom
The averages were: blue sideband 4.1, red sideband 4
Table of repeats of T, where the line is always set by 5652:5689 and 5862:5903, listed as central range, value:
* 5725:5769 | -1.6 Angstrom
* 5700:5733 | -0.2 Angstrom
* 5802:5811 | -0.4 Angstrom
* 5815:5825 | -0.1 Angstrom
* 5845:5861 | -0.1 Angstrom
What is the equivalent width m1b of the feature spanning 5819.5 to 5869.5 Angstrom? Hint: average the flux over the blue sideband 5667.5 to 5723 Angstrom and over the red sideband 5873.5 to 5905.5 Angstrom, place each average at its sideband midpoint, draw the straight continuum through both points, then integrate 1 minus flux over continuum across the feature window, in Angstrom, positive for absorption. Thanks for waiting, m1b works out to -3.0 Angstrom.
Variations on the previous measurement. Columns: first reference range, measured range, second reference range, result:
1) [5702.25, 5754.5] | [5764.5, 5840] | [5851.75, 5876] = -0.63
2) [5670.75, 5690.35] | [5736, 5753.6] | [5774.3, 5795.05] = -0.53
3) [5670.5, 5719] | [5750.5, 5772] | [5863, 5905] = -0.21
